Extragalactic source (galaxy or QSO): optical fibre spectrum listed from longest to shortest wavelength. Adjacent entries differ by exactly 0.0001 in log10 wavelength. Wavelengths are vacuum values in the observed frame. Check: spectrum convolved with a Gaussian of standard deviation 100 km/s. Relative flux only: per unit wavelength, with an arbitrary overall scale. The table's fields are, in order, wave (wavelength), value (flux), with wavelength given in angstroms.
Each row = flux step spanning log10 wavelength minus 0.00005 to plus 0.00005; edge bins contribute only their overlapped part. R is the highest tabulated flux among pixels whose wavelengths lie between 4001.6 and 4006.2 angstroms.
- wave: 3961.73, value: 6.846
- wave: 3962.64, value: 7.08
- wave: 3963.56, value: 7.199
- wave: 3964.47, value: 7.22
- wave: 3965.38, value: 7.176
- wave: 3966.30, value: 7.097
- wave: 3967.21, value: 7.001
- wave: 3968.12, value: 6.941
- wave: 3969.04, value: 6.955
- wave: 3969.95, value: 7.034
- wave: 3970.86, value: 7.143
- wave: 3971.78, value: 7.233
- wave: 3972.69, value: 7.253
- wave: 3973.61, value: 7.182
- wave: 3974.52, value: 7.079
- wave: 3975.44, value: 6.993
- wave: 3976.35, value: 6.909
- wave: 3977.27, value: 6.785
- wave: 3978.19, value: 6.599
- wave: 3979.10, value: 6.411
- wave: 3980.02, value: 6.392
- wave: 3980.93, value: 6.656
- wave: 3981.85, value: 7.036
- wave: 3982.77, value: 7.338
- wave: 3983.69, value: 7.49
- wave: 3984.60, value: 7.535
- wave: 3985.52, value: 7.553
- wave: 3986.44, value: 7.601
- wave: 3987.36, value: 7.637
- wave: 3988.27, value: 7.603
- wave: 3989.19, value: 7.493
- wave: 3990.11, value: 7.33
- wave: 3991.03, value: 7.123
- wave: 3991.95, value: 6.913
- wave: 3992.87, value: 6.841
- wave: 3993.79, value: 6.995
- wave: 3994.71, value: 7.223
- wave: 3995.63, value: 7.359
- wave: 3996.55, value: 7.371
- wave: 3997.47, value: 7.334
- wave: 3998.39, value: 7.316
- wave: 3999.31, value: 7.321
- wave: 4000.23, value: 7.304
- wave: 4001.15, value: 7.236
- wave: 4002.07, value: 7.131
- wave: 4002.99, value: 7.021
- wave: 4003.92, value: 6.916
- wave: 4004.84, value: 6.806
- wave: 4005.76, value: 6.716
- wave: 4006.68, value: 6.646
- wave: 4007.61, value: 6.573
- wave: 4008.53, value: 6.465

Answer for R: 7.131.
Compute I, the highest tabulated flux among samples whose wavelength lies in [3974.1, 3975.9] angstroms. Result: 7.079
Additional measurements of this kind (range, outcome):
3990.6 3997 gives 7.371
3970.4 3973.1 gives 7.253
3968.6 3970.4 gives 7.034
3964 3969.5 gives 7.22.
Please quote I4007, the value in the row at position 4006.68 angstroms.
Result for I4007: 6.646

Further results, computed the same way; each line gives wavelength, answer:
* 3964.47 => 7.22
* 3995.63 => 7.359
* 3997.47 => 7.334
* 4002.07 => 7.131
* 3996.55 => 7.371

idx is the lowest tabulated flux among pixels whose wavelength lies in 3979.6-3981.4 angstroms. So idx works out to 6.392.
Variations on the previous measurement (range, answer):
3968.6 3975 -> 6.955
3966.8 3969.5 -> 6.941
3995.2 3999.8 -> 7.316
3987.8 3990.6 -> 7.33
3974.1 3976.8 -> 6.909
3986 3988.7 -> 7.601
